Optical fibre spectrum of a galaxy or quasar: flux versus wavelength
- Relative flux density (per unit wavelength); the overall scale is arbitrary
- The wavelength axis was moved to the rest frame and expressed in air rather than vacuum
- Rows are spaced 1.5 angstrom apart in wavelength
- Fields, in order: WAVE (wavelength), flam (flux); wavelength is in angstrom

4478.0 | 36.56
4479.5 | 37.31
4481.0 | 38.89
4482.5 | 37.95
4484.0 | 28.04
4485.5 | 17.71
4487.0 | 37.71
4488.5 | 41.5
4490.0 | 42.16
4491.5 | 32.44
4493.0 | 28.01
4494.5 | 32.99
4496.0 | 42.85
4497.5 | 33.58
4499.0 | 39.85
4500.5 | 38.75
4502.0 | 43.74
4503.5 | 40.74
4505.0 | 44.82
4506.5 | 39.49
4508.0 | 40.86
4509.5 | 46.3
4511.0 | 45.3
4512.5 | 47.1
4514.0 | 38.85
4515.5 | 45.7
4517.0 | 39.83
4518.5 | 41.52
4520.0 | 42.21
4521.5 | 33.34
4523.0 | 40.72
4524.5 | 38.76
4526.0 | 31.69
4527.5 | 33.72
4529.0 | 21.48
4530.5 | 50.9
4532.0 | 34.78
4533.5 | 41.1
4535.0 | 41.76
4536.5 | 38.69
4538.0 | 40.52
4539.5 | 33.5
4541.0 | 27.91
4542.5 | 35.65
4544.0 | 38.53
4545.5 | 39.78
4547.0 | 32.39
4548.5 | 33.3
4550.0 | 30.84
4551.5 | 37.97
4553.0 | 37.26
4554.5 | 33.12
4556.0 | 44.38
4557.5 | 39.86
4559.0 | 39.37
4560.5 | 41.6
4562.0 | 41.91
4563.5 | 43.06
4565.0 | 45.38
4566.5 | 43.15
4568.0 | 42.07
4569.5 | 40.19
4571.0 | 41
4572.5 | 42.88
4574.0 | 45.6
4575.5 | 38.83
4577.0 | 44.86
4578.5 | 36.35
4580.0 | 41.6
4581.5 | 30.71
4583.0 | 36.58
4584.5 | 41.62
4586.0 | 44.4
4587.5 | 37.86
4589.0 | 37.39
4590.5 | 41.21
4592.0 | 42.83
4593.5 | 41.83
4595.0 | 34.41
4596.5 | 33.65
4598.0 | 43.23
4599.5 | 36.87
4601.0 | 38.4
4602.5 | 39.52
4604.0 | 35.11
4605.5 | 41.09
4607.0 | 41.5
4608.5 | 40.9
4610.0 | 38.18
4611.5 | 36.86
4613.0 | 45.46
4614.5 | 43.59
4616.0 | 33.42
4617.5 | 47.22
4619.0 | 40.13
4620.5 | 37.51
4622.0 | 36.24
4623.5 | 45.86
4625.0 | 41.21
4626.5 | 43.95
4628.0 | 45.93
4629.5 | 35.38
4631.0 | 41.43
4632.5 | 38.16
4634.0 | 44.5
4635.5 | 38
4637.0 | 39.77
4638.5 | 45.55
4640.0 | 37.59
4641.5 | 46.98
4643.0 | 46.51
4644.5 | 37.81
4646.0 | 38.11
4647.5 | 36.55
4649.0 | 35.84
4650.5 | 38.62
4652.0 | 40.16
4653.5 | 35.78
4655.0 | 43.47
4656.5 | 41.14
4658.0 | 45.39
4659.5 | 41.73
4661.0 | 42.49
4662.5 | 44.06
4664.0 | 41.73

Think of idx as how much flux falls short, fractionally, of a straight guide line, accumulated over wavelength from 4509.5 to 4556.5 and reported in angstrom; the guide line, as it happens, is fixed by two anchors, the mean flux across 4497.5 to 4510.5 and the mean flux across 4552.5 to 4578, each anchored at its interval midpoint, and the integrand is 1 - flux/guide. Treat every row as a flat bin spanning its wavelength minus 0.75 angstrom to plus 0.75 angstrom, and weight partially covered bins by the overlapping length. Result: 4.0 angstrom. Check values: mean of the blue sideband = 41.4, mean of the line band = 37.9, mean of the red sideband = 41.4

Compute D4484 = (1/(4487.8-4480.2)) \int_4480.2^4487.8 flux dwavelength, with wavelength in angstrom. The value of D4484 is 32.2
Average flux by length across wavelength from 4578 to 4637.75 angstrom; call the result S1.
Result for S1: 39.8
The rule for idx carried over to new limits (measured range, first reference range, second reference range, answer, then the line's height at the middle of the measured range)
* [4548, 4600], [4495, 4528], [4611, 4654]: 1.0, 40.5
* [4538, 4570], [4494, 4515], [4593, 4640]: 2.0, 40.7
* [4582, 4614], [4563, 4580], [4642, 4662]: 1.6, 41.5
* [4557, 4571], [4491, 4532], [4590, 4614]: -0.9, 39.3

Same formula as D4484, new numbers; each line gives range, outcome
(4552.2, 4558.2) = 38.6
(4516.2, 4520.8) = 41.2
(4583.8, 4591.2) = 40.5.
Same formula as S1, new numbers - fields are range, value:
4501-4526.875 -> 41.2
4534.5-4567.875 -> 38.2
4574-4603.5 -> 39.2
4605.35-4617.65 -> 40.6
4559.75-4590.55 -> 40.9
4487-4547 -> 38.7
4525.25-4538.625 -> 37.2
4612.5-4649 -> 41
